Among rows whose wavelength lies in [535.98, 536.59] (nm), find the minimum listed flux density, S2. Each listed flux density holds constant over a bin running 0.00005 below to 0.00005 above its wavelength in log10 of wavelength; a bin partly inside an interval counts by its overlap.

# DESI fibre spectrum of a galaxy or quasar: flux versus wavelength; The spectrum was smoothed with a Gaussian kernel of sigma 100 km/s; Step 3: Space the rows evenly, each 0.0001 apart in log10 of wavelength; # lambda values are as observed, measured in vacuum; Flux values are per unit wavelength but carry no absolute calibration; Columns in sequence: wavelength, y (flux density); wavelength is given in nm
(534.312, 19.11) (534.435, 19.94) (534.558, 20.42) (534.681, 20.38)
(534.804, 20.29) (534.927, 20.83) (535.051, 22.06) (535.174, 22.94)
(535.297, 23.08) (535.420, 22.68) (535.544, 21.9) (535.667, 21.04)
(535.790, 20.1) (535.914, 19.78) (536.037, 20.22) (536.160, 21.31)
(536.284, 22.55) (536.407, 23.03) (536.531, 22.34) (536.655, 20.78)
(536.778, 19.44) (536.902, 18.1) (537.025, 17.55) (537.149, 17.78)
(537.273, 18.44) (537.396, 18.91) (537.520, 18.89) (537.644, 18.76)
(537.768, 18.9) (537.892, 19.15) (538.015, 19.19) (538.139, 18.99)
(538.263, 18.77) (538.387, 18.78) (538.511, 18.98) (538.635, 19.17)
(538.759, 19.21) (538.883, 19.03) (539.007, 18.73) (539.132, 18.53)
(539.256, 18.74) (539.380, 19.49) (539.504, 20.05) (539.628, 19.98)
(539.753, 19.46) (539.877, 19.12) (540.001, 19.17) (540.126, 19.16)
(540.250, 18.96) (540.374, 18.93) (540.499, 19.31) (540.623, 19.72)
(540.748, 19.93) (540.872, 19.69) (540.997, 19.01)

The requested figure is 20.22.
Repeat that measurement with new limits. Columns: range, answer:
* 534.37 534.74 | 19.94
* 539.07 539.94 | 18.53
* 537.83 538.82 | 18.77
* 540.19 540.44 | 18.93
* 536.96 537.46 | 17.55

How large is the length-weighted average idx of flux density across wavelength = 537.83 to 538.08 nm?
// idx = 19.2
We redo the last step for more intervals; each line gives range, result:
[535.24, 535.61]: 22.5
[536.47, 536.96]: 20.2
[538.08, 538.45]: 18.8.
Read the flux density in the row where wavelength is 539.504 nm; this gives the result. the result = 20.05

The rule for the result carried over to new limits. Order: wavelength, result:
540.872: 19.69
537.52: 18.89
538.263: 18.77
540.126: 19.16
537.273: 18.44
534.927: 20.83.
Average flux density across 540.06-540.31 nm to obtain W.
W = 19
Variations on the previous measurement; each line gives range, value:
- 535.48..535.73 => 21.5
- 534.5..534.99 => 20.5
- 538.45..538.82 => 19.1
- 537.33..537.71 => 18.9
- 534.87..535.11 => 21.4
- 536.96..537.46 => 18.2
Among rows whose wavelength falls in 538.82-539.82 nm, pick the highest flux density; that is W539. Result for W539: 20.05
